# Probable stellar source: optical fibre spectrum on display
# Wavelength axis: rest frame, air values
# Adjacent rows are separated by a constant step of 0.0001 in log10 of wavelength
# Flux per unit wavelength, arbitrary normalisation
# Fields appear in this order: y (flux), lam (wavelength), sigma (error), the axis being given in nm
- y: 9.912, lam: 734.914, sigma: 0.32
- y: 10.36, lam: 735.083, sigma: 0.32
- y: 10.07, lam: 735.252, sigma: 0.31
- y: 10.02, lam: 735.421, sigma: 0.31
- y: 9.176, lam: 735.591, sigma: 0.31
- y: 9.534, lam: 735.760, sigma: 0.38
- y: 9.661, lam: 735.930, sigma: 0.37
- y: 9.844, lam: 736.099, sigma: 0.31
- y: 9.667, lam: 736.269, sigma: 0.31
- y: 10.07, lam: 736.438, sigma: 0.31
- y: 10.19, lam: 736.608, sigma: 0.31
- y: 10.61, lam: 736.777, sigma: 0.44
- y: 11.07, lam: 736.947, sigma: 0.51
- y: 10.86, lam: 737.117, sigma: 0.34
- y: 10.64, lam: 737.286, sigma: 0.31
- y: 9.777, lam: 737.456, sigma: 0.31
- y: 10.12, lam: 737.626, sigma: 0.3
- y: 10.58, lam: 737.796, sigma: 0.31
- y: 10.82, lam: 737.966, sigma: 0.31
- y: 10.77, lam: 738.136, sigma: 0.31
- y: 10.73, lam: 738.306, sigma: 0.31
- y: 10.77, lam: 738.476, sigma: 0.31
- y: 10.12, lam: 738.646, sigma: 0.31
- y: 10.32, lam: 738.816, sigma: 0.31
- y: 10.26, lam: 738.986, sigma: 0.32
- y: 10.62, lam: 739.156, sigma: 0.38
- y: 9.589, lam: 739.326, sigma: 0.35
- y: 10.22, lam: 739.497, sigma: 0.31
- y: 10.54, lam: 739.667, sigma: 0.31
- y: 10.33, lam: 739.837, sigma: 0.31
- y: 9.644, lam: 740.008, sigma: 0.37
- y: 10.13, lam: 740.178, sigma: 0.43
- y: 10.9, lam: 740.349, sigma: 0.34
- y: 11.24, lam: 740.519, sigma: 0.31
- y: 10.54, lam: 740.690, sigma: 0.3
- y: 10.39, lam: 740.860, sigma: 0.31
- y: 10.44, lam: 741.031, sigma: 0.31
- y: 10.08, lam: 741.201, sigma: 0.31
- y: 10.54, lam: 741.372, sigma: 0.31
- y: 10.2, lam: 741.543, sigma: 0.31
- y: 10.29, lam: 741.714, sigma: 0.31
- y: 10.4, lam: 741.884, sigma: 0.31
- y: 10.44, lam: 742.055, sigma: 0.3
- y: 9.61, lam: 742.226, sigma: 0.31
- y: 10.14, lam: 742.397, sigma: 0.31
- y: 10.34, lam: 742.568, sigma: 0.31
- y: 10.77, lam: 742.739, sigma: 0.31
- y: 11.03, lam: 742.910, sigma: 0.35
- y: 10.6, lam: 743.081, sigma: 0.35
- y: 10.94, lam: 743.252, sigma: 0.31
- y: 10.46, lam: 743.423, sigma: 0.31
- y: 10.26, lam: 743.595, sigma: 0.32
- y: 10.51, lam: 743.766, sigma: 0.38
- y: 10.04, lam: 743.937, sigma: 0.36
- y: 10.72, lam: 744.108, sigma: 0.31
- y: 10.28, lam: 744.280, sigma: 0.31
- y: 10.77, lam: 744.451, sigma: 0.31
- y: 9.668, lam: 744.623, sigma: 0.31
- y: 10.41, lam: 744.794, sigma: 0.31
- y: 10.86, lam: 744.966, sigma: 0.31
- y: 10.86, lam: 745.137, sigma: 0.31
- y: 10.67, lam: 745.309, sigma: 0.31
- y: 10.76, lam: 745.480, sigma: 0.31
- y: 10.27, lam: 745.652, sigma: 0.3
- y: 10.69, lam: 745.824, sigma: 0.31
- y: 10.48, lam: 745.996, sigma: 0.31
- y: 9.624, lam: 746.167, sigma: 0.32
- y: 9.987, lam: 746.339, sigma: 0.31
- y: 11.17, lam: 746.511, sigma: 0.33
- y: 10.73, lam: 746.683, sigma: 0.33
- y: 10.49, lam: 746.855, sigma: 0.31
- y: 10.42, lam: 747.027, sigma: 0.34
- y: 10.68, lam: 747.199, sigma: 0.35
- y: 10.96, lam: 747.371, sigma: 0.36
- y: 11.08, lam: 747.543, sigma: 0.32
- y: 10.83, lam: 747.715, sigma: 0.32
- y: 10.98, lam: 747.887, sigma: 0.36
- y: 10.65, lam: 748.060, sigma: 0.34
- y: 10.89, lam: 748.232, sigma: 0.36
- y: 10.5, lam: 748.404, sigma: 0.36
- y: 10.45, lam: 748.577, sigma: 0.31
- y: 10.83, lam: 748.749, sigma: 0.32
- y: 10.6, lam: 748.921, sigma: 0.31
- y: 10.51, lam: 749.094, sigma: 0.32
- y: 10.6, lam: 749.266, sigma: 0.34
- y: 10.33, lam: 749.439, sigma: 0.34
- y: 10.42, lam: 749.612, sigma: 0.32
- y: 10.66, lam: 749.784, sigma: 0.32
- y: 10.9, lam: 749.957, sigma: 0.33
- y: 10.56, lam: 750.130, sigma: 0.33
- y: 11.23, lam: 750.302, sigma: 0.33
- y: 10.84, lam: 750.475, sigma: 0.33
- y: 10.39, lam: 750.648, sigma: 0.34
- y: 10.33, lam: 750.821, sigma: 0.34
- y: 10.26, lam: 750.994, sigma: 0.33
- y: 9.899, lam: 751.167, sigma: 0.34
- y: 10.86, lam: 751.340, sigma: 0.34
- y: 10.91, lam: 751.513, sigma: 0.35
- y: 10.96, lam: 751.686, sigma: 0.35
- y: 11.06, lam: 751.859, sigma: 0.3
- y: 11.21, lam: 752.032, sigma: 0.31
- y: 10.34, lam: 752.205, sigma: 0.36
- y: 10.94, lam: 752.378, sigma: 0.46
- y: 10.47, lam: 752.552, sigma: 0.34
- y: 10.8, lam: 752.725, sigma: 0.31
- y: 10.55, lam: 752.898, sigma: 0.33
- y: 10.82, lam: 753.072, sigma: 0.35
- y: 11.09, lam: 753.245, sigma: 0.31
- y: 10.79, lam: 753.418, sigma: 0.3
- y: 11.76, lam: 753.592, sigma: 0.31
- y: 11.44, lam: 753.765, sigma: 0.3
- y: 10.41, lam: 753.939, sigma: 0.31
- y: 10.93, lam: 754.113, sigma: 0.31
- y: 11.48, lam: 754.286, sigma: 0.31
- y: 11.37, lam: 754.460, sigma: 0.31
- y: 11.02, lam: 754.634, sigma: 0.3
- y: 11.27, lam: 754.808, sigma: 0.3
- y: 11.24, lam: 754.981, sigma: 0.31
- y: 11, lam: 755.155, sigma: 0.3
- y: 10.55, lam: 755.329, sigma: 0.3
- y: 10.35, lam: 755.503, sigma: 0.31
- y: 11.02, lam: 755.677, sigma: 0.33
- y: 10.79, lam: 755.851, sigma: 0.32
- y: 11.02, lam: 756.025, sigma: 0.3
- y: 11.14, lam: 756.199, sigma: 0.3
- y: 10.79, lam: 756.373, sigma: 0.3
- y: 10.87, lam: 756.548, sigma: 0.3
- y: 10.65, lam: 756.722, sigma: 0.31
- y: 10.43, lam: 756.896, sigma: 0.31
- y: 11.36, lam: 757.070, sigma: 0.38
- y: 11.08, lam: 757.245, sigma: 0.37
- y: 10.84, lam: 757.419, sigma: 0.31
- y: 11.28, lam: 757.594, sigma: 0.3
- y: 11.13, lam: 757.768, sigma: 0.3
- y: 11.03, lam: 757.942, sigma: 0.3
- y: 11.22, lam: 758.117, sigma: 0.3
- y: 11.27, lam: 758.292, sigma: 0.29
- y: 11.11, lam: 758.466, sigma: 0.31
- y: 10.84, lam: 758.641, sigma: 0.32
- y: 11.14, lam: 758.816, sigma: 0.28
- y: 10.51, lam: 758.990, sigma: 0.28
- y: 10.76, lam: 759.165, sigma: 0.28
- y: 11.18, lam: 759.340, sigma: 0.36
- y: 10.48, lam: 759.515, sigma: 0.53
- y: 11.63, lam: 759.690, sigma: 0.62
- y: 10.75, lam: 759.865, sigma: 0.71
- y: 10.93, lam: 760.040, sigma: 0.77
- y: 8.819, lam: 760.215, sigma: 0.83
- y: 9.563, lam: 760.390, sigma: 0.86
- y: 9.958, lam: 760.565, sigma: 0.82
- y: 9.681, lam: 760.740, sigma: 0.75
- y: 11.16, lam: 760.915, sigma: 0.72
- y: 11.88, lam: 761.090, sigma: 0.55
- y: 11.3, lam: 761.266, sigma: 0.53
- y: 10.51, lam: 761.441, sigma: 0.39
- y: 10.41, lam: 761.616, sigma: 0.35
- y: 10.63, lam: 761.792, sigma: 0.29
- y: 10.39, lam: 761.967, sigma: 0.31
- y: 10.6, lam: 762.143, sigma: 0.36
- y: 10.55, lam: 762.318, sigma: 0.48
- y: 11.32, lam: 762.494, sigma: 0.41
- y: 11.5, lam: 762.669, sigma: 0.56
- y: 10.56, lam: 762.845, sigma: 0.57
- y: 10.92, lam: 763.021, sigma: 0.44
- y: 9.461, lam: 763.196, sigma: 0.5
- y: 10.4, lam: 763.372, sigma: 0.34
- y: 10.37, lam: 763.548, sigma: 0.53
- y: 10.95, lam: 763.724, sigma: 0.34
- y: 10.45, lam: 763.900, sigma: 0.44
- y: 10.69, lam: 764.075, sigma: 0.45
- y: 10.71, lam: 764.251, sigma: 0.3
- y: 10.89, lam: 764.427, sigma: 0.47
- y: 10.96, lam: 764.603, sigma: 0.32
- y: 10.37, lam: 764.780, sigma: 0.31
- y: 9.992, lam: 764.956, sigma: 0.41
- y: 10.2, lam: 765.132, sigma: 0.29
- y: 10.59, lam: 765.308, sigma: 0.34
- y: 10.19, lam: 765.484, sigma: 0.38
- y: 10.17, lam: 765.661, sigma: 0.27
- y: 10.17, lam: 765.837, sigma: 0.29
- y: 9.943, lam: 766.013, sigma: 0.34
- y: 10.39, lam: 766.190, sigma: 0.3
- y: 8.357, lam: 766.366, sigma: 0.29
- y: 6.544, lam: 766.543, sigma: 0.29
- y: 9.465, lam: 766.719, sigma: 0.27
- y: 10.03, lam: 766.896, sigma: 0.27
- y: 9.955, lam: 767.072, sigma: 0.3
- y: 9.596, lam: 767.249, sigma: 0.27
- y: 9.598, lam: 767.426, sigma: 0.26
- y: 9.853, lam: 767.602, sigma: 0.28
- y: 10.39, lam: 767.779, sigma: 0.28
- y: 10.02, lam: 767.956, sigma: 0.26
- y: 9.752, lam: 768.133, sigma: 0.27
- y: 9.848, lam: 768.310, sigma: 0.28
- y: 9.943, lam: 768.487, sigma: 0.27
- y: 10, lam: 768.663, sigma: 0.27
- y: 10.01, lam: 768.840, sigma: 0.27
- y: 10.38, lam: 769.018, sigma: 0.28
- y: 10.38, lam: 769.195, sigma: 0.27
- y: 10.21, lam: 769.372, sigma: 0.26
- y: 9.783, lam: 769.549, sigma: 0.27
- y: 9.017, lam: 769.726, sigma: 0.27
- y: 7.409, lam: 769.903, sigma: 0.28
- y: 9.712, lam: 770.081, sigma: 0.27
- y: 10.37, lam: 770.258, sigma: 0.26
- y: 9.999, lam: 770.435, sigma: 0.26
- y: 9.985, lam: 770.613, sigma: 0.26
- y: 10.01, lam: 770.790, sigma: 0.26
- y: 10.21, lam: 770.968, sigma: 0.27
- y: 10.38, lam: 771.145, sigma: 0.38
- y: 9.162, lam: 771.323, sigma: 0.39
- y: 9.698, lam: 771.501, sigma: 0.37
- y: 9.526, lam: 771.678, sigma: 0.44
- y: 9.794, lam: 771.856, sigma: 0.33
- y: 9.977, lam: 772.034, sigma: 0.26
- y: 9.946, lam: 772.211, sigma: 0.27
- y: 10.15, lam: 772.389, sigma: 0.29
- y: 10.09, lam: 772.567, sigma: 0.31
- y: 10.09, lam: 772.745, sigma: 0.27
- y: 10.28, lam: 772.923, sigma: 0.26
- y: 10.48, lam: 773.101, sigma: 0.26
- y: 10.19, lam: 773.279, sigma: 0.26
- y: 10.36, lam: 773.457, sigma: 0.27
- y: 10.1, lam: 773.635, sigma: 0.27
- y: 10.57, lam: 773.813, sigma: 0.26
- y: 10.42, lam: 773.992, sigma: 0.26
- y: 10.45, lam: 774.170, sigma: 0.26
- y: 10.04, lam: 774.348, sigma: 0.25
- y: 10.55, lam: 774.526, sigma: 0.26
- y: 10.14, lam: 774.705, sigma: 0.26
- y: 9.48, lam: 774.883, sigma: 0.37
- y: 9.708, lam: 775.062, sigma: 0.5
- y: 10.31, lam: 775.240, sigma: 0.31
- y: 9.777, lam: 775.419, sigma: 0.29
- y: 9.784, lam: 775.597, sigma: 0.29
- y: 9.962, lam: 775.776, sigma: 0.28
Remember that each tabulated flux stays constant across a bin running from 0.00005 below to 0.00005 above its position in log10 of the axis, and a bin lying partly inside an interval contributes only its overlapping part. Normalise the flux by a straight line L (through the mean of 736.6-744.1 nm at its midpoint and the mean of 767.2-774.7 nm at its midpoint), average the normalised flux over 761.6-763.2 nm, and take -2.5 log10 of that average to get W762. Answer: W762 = -0.06 mag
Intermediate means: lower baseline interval 10.4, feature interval 10.7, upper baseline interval 9.97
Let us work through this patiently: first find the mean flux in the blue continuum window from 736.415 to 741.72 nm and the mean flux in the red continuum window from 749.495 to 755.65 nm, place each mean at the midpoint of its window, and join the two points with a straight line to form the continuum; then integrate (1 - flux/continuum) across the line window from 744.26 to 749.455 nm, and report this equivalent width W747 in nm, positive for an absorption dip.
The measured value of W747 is 0.03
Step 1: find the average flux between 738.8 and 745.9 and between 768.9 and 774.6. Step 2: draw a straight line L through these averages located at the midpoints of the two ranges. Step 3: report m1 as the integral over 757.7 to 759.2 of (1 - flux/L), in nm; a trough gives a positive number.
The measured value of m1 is -0.12 nm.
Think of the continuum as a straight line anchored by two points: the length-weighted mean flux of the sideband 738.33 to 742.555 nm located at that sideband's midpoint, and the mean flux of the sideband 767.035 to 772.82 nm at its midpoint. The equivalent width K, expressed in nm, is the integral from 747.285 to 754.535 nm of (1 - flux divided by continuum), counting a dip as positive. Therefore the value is -0.444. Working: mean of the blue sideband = 10.3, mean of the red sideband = 9.85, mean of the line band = 10.8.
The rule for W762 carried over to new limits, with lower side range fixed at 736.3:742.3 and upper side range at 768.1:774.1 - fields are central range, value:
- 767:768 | 0.01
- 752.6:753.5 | -0.06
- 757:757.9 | -0.10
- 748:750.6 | -0.04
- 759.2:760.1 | -0.09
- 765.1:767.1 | 0.04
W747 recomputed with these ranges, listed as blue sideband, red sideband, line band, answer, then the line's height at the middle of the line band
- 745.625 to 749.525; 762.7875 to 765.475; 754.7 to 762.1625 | -0.20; 10.5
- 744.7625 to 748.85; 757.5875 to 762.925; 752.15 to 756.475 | -0.09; 10.7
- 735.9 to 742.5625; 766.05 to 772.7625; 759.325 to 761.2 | -0.12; 9.92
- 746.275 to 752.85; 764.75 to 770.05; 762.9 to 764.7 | -0.12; 9.93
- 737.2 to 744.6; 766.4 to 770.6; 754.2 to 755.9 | -0.17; 10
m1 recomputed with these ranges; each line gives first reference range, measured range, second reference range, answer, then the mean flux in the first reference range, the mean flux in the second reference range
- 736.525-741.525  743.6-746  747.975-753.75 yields 0.019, 10.4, 10.7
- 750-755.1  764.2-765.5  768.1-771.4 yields -0.048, 10.9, 9.82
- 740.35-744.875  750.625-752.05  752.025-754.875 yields 0.030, 10.4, 11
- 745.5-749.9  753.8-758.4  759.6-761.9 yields -0.182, 10.6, 10.6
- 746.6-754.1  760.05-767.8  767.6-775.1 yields 0.003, 10.7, 9.98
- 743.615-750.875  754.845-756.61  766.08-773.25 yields -0.105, 10.6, 9.77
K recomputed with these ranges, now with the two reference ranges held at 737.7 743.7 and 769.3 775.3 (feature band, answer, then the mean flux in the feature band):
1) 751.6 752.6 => -0.06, 10.8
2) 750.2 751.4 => -0.03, 10.5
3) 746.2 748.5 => -0.08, 10.7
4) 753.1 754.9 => -0.16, 11.2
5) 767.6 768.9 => 0.00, 9.99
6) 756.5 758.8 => -0.19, 11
